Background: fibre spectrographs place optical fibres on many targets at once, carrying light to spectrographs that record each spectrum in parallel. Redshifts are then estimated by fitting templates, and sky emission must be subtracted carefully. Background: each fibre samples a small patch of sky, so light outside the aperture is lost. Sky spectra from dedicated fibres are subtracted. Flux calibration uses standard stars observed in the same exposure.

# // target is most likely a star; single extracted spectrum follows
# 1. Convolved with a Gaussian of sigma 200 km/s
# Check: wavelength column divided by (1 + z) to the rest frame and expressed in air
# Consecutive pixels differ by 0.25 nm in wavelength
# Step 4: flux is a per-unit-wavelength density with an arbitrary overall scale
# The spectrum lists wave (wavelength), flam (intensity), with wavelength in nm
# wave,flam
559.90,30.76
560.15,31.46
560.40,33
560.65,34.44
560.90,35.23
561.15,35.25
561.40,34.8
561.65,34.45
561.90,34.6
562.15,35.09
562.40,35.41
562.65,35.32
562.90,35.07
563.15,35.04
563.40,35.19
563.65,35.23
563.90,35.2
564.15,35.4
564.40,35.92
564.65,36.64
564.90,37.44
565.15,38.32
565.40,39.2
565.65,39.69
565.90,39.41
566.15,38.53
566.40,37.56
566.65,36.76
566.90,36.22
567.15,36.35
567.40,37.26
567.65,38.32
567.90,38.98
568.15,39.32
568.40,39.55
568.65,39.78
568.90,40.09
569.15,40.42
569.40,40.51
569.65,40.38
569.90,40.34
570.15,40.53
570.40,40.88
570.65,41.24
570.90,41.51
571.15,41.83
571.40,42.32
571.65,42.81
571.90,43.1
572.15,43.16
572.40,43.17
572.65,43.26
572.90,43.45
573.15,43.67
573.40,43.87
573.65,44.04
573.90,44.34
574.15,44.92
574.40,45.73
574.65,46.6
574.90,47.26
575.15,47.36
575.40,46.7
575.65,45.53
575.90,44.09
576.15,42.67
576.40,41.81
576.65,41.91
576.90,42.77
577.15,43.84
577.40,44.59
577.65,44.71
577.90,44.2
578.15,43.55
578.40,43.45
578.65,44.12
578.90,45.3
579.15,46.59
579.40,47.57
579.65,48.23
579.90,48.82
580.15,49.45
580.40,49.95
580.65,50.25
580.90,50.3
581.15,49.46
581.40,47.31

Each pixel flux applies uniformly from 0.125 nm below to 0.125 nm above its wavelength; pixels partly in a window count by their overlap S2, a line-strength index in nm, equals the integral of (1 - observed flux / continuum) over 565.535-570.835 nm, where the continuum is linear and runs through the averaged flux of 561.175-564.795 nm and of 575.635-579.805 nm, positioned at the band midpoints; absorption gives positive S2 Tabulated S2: -0.09 nm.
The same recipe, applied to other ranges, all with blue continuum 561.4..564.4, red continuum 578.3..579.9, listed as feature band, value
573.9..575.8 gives -0.13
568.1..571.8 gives -0.08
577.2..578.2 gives 0.02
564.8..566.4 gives -0.08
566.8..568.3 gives 0.02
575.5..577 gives 0.03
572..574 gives -0.08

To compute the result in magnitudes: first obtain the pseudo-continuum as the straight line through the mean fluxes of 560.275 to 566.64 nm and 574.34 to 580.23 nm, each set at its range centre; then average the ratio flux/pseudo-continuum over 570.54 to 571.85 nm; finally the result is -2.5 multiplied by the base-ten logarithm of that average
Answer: -0.02 mag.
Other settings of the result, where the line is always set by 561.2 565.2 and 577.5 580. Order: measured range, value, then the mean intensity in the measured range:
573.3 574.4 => -0.05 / 44.5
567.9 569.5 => -0.02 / 39.9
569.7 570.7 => -0.02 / 40.7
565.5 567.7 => 0.00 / 37.8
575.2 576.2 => -0.04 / 45.1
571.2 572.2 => -0.04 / 42.7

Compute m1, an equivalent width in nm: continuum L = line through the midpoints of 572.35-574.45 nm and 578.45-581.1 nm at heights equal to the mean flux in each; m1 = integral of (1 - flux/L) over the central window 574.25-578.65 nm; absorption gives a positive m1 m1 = 0.13 nm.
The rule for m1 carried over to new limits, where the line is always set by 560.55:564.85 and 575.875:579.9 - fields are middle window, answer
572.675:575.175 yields -0.17 nm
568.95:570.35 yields -0.03 nm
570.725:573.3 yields -0.12 nm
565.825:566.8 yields -0.01 nm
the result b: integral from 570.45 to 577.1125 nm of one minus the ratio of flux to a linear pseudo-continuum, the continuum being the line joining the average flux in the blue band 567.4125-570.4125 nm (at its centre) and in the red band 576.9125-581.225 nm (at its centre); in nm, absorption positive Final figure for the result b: -0.12 nm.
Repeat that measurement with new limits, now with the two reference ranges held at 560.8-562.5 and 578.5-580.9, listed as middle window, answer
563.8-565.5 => 0.01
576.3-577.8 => 0.09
